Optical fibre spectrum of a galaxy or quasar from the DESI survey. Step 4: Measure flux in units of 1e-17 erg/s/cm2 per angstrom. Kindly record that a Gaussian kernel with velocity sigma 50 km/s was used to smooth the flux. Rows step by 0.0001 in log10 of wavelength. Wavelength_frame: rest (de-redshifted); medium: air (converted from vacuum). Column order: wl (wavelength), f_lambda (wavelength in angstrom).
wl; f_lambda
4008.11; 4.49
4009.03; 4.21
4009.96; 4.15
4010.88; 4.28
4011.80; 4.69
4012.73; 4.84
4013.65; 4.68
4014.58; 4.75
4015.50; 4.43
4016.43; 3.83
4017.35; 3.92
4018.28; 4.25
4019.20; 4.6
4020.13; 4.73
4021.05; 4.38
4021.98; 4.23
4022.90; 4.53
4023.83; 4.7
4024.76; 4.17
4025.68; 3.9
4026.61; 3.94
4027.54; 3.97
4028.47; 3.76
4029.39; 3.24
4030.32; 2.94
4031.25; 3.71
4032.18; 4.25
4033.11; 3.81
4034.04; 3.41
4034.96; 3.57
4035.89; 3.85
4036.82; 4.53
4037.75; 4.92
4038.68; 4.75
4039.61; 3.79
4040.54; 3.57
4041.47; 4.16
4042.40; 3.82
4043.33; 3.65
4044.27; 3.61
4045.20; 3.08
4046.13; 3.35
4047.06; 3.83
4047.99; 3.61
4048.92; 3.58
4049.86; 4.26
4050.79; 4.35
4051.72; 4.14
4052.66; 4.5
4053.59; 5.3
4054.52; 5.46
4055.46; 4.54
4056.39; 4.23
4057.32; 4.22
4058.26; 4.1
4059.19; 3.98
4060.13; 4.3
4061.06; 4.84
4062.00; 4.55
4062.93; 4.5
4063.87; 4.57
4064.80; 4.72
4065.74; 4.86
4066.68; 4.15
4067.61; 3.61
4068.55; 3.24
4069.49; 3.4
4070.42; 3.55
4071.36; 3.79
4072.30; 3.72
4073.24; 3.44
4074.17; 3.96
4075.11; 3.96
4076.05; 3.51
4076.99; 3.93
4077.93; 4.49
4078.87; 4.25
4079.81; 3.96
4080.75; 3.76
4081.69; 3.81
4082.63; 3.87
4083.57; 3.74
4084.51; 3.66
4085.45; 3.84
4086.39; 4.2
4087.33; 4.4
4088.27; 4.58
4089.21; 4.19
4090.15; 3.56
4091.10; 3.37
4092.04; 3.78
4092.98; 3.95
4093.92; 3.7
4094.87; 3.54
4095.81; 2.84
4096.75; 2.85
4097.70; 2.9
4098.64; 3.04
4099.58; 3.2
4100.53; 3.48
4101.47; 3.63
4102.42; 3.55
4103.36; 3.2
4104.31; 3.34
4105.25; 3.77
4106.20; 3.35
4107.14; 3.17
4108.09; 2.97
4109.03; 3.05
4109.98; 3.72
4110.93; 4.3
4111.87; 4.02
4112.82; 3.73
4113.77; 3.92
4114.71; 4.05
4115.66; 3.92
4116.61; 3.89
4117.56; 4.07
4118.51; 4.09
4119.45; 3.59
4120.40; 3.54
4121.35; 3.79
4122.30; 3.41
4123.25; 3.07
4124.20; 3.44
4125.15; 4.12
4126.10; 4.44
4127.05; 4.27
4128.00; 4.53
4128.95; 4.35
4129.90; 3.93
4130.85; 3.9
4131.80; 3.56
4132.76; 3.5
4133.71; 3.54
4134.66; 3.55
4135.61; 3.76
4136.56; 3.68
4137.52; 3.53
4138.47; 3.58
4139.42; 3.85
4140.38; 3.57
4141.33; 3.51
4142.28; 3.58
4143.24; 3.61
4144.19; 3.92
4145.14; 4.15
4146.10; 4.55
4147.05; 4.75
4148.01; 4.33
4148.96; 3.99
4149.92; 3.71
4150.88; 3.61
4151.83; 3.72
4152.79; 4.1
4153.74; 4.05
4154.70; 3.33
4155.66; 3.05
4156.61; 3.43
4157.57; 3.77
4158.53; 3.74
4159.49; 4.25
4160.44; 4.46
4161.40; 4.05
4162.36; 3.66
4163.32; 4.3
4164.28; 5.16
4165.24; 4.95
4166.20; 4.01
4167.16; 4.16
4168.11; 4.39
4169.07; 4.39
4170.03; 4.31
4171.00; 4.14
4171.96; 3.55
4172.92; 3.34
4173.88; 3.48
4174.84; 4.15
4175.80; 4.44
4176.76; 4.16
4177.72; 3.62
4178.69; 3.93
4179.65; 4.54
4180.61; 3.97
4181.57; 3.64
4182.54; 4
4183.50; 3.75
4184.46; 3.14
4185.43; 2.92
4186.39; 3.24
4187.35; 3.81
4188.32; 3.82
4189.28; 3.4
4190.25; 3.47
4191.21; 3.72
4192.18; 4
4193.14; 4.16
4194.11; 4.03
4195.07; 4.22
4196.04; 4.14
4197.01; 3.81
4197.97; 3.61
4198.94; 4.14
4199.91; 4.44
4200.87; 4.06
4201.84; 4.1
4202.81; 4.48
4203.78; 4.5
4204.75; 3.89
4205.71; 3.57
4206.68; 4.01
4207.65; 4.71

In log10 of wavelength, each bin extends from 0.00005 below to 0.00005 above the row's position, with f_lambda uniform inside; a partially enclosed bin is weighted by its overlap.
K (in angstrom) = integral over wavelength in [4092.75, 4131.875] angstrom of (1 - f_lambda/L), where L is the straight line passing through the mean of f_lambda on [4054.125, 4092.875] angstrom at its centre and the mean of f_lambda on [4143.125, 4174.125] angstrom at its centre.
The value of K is 3.8 angstrom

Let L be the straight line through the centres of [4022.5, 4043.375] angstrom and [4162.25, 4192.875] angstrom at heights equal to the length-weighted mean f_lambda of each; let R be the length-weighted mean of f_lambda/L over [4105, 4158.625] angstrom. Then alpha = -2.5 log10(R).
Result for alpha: 0.04 mag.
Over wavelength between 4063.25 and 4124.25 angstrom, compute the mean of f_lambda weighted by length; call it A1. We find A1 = 3.73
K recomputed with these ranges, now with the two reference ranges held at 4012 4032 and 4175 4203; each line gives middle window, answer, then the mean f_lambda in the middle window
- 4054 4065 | -1.0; 4.5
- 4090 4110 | 3.4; 3.35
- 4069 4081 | 0.8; 3.82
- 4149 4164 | 0.4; 3.84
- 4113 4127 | 0.6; 3.82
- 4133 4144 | 1.0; 3.62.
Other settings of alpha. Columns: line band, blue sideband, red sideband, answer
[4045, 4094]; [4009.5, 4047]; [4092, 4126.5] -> -0.06 mag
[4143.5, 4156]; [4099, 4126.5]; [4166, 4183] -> -0.02 mag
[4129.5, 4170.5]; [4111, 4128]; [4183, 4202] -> -0.02 mag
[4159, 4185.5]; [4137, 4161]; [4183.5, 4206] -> -0.05 mag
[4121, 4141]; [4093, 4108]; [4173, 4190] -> -0.09 mag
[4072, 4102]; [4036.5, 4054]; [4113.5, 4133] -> 0.07 mag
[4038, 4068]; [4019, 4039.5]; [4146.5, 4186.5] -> -0.04 mag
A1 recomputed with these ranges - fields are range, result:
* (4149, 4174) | 3.97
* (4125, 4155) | 3.89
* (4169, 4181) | 3.99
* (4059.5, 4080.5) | 4.05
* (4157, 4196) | 3.96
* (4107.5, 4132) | 3.83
